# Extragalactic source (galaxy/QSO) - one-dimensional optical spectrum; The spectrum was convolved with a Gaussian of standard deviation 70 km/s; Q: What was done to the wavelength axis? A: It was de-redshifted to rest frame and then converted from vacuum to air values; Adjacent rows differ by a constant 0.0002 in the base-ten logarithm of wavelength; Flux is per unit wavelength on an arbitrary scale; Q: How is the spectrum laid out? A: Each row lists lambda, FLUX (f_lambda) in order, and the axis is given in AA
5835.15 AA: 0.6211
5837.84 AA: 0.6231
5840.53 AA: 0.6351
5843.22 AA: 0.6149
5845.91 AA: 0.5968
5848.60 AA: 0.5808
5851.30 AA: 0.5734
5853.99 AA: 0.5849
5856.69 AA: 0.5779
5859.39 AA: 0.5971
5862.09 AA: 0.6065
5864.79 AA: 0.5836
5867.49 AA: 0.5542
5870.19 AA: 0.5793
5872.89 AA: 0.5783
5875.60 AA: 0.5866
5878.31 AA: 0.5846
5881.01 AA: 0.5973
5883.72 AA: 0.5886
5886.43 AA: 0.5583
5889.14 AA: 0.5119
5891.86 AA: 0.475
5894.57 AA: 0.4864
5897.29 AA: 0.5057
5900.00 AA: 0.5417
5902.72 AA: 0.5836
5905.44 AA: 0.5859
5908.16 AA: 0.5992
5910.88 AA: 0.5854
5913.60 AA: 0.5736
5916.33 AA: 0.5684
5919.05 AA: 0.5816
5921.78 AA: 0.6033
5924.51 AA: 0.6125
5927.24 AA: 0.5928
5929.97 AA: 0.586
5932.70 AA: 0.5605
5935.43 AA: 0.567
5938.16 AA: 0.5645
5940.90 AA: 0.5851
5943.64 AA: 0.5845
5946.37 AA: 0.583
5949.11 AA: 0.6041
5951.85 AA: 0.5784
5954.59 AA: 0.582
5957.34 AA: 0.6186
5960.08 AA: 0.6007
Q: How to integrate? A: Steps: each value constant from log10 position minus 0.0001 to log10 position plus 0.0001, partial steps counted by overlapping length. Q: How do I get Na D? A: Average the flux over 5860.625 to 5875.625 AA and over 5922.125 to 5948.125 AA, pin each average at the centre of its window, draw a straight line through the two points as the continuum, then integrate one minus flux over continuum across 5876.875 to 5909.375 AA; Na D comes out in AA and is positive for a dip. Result 1.7 AA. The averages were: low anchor 0.581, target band 0.551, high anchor 0.583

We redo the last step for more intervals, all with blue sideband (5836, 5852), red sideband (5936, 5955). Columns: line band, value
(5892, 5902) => 1.4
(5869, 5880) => 0.3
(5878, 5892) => 0.9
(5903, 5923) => 0.2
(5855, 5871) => 0.5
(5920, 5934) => -0.1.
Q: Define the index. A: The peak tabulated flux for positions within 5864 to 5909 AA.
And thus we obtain 0.5992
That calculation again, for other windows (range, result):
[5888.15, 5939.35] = 0.6125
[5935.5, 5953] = 0.6041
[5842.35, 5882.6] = 0.6149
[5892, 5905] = 0.5836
